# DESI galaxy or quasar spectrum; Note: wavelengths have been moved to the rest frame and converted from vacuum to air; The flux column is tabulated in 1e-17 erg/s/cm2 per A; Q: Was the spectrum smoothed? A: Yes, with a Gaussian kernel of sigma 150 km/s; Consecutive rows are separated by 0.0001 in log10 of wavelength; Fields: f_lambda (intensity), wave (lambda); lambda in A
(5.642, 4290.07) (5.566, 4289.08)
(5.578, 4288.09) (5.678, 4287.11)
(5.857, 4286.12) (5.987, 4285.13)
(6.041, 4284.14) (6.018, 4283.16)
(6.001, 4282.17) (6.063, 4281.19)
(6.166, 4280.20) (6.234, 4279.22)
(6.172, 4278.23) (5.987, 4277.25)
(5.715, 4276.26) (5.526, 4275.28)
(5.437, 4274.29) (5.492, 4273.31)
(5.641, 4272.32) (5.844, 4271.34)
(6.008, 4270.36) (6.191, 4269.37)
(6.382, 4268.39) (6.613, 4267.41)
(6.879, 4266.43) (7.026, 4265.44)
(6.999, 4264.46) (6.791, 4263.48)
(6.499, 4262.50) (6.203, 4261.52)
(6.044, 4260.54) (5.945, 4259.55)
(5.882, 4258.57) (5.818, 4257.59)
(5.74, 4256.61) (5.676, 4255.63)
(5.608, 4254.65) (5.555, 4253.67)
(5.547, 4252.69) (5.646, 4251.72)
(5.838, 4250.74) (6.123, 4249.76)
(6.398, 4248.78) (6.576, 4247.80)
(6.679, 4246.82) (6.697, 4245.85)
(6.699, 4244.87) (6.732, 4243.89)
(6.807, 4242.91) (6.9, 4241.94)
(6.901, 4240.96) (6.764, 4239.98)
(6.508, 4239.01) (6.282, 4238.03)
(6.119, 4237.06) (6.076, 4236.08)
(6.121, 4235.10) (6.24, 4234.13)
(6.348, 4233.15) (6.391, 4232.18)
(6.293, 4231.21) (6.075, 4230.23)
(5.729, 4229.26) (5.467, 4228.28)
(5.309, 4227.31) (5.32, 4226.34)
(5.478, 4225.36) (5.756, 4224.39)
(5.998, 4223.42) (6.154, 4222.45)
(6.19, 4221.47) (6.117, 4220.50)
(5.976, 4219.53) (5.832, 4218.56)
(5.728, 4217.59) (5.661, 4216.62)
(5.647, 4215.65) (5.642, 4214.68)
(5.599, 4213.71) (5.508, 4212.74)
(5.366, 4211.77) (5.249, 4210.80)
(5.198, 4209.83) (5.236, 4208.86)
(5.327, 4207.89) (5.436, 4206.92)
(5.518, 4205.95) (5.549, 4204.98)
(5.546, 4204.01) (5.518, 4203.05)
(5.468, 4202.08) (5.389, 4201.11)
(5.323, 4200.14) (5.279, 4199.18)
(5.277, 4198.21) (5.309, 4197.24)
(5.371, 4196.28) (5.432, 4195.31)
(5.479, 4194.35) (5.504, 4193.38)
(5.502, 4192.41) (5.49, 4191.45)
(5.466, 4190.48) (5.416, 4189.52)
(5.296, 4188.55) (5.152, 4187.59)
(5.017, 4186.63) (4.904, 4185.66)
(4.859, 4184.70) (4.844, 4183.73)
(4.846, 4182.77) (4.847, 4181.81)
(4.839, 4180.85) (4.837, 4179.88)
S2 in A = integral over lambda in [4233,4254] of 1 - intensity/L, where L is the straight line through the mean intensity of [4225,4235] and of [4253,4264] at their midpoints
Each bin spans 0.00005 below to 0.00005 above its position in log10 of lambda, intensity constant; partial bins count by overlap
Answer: -1.51 A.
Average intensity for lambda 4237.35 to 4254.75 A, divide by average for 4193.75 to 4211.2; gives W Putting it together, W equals 1.18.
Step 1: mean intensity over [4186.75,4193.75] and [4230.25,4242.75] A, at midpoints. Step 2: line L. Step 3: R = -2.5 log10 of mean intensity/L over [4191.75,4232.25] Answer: 0.052 mag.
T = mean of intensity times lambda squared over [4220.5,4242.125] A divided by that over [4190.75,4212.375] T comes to 1.1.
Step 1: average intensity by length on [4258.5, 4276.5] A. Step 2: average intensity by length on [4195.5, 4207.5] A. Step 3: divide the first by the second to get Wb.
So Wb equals 1.1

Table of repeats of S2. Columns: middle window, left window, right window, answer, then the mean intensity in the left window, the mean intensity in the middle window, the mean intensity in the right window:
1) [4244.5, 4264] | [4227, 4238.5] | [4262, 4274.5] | 0.4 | 6.05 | 6.1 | 6.31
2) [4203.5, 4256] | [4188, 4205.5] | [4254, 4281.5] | -2.0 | 5.42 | 5.95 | 6.09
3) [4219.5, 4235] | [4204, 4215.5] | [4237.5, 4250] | 0.3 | 5.43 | 5.93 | 6.63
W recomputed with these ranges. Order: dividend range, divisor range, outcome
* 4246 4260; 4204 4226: 1.06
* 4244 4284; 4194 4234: 1.09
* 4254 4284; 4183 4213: 1.14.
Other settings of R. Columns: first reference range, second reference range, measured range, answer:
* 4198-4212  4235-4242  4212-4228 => 0.02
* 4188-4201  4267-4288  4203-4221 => -0.01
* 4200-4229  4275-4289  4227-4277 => -0.07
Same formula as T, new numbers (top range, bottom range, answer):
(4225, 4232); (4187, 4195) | 1.07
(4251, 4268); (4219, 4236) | 1.05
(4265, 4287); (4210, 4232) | 1.08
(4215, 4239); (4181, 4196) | 1.16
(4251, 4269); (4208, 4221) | 1.13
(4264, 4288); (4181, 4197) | 1.21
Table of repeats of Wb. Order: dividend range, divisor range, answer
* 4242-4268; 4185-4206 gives 1.17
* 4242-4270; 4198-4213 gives 1.17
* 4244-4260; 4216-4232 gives 1.04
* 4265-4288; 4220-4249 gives 0.97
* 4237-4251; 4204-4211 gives 1.22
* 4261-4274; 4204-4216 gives 1.17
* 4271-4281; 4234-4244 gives 0.90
